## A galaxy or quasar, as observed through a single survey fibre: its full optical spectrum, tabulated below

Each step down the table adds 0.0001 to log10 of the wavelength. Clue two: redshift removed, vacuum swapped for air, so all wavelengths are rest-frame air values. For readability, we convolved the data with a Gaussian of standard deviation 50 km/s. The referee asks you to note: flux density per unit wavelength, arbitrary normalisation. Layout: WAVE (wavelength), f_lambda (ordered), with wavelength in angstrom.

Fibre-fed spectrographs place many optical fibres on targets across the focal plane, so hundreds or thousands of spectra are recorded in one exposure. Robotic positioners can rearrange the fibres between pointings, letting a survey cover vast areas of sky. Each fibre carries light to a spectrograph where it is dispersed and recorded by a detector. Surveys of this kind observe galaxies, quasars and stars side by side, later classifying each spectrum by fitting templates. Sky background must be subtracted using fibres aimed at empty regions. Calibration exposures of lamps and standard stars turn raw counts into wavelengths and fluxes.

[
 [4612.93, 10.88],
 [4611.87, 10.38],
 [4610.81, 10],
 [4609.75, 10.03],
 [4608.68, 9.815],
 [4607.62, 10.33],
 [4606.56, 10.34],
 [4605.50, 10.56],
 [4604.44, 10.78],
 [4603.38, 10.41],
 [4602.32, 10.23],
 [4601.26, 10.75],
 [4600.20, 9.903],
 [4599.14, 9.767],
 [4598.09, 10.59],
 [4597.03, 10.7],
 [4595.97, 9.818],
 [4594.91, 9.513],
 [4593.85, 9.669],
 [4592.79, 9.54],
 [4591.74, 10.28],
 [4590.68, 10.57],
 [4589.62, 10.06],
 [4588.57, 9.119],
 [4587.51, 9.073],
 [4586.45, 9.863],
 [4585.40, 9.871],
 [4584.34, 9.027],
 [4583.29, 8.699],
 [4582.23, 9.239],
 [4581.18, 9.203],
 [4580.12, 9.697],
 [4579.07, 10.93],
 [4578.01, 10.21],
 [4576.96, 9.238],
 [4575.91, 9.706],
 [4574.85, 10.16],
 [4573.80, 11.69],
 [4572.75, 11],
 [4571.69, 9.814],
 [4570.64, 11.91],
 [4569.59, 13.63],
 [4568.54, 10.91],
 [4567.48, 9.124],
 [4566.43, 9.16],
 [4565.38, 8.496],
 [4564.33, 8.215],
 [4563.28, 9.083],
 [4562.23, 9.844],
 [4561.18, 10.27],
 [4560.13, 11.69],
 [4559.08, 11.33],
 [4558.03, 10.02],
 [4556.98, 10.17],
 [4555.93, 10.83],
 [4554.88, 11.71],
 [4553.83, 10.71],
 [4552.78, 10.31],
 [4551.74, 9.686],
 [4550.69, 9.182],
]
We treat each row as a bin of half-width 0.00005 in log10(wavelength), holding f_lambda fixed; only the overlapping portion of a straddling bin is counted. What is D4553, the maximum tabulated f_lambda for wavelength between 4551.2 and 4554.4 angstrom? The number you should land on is 10.71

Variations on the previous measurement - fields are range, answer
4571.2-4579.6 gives 11.69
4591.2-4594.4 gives 10.28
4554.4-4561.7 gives 11.71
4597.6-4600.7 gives 10.59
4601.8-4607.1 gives 10.78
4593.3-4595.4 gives 9.669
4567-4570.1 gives 13.63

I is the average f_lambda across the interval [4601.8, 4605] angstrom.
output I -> 10.5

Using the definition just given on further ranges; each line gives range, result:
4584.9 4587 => 9.87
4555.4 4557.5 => 10.5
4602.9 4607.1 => 10.5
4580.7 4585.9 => 9.21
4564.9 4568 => 8.94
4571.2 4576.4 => 10.5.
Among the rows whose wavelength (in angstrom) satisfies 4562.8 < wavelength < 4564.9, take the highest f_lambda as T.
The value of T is 9.083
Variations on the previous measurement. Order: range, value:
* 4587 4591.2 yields 10.57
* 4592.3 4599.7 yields 10.7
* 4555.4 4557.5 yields 10.83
